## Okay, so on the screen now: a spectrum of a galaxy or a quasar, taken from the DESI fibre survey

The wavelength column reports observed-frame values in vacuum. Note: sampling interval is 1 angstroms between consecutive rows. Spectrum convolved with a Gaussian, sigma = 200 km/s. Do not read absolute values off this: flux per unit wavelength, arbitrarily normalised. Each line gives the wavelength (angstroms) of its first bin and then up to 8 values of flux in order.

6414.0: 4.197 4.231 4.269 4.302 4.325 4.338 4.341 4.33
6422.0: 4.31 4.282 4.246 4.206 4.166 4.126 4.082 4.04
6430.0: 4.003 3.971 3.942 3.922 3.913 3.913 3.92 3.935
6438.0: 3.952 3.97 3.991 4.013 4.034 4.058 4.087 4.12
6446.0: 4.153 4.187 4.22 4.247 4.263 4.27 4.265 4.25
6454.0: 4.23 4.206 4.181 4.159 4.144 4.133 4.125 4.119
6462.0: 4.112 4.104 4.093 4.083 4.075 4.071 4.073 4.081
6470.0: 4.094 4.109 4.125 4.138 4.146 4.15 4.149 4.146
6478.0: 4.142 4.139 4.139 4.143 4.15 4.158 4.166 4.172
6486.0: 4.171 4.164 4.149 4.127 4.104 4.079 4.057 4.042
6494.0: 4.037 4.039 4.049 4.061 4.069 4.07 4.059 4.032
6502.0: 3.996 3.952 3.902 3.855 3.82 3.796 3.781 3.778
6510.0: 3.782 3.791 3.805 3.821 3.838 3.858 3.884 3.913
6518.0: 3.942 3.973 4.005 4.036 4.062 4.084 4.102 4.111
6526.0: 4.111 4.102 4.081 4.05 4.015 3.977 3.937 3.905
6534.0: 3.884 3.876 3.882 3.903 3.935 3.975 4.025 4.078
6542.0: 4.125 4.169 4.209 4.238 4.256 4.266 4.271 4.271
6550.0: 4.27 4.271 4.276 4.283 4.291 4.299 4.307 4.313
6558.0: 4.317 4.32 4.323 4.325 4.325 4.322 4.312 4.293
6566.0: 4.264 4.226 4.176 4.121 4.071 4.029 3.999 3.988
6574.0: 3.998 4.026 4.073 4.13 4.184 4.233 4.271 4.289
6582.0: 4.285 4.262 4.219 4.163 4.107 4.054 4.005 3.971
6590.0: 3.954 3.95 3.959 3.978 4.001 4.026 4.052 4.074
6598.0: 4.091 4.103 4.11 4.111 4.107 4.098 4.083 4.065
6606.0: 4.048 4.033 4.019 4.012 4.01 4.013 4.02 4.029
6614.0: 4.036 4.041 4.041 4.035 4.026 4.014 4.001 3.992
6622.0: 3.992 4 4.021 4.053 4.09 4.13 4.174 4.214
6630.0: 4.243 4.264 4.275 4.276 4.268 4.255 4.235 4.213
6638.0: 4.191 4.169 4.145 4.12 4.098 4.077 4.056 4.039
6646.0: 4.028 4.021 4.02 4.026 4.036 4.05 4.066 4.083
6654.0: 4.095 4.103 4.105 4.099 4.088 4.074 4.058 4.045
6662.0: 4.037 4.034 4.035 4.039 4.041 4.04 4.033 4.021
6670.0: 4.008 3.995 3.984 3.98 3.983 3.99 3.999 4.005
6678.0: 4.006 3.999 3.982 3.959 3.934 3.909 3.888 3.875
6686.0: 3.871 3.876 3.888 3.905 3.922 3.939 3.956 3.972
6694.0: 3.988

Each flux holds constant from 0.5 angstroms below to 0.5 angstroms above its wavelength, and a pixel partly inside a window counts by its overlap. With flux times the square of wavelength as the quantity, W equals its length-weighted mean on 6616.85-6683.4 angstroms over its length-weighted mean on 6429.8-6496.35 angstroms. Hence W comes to 1.05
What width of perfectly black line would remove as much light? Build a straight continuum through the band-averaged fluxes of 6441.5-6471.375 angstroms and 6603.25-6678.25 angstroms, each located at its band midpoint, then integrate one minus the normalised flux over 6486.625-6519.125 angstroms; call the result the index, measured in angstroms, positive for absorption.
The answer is 1.3 angstroms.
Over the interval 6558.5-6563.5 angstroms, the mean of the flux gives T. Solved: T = 4.32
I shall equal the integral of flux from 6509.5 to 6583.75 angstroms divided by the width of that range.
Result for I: 4.11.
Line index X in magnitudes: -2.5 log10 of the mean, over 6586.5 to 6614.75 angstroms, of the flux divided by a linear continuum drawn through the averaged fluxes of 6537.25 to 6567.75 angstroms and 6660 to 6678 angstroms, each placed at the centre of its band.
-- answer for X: 0.029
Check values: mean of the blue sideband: 4.24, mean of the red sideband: 4.02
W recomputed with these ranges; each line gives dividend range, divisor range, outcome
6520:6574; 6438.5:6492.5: 1.03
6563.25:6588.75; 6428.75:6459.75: 1.06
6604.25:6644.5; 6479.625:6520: 1.07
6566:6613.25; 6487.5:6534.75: 1.05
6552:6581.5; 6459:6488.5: 1.05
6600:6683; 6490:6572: 1.03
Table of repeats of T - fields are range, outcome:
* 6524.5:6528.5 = 4.1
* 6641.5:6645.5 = 4.07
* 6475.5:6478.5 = 4.15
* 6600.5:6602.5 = 4.11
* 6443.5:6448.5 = 4.15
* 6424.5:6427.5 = 4.17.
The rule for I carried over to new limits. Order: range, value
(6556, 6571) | 4.26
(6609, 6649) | 4.1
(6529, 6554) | 4.1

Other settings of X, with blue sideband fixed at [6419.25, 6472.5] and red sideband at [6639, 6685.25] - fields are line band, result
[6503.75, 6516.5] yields 0.073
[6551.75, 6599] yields -0.025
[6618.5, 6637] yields -0.026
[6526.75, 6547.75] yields 0.009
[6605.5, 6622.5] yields 0.008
